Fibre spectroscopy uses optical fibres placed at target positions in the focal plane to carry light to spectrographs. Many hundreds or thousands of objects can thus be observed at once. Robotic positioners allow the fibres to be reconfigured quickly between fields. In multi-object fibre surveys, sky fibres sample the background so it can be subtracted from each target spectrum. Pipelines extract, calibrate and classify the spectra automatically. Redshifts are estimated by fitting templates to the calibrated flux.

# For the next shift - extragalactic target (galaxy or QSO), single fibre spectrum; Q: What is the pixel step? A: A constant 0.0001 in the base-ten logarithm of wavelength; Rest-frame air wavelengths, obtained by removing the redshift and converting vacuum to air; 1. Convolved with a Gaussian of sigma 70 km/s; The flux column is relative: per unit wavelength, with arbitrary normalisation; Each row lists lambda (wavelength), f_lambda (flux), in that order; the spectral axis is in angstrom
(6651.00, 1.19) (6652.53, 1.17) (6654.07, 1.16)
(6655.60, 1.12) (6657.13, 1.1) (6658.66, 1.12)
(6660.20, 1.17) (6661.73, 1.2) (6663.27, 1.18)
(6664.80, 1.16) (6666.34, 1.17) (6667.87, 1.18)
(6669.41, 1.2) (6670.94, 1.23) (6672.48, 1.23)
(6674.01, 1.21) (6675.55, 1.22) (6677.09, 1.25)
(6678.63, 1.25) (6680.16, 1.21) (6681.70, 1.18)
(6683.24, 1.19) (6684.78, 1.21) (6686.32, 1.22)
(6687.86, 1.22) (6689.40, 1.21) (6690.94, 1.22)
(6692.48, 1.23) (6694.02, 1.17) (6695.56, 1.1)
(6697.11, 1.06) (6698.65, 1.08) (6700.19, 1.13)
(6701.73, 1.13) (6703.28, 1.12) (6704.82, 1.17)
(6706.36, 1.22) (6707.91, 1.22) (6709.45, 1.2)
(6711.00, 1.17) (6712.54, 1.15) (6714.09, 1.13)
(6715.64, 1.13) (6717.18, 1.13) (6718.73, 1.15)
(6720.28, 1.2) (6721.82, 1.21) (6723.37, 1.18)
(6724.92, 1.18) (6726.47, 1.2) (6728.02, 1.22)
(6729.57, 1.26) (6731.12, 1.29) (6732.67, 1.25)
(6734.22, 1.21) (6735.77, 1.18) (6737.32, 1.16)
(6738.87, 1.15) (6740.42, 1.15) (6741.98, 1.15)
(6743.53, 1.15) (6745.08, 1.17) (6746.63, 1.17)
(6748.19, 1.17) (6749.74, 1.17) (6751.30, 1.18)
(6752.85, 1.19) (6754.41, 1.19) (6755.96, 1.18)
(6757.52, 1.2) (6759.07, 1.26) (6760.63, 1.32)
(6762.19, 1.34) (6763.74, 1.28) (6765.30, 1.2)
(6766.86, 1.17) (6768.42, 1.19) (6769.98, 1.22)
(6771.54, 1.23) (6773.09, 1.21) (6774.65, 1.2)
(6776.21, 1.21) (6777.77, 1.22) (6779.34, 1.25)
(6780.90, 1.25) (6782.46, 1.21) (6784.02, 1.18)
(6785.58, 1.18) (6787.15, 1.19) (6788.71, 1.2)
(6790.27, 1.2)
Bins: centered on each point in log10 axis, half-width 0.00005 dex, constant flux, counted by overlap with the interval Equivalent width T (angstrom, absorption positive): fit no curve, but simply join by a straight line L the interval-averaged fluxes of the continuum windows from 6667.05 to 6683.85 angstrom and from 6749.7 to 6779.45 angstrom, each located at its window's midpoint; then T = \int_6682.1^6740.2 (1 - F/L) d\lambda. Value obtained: 1.8 angstrom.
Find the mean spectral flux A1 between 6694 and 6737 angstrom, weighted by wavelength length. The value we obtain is 1.17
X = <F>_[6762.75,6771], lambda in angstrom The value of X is 1.22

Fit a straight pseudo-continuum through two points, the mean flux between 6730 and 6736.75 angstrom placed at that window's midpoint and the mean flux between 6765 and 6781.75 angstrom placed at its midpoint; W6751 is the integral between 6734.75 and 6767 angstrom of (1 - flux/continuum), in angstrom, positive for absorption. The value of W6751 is 0.7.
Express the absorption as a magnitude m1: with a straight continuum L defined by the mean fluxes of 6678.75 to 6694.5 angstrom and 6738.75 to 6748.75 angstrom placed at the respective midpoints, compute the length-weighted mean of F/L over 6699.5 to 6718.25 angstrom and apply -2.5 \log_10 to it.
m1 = 0.029 mag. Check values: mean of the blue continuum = 1.21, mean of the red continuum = 1.16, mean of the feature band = 1.16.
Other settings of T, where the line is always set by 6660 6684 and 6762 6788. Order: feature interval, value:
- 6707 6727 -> 0.6 angstrom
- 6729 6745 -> 0.2 angstrom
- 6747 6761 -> 0.1 angstrom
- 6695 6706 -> 0.8 angstrom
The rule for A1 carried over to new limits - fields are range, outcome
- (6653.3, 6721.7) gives 1.18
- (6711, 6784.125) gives 1.2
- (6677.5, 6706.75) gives 1.18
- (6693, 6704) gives 1.12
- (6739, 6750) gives 1.16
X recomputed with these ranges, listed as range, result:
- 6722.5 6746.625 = 1.19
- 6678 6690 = 1.21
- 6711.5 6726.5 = 1.16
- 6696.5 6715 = 1.15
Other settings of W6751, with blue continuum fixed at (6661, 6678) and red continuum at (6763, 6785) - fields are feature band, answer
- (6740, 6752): 0.5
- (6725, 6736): -0.2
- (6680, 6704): 0.8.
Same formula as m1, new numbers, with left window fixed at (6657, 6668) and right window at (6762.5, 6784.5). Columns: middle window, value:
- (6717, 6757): 0.012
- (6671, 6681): -0.054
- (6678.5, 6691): -0.033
